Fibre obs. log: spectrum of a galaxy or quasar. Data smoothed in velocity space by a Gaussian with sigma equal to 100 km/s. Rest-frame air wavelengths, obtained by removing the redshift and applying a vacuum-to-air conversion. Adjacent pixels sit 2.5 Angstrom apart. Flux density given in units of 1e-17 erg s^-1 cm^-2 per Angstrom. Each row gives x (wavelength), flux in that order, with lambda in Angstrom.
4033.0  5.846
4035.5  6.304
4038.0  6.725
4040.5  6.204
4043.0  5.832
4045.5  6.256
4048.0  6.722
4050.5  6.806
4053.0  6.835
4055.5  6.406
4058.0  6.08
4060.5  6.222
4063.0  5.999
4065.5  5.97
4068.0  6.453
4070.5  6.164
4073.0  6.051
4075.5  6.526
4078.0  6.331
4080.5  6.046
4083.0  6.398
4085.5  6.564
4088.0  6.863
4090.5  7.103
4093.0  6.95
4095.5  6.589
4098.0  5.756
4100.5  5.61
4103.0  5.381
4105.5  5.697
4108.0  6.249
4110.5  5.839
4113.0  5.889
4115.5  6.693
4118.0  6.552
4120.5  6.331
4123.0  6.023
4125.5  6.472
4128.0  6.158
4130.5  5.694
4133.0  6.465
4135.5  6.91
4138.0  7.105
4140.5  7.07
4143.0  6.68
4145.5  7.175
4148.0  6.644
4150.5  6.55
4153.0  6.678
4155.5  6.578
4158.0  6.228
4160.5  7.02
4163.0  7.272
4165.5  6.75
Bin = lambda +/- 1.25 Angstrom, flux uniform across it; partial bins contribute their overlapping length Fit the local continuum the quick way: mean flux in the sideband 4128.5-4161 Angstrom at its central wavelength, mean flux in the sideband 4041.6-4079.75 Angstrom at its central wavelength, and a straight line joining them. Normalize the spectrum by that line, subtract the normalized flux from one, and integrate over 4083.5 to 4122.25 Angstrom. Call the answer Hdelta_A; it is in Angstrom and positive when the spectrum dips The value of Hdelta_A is 1.3 Angstrom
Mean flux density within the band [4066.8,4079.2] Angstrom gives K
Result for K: 6.3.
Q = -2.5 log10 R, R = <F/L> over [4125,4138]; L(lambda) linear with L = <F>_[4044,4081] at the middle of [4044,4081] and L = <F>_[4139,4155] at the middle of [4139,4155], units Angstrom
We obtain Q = 0.05 mag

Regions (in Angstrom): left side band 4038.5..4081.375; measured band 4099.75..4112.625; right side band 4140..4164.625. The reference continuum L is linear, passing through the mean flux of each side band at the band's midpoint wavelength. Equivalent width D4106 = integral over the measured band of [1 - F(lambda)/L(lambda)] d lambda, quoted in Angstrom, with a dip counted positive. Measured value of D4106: 1.52 Angstrom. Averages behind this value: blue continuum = 6.3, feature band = 5.77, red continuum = 6.78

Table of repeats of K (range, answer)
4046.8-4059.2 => 6.57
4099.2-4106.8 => 5.57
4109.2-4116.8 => 6.14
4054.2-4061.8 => 6.24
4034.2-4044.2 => 6.27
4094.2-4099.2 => 6.18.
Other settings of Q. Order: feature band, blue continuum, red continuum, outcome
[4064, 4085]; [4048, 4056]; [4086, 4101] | 0.061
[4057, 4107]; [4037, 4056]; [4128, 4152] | 0.052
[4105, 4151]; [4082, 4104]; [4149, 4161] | 0.009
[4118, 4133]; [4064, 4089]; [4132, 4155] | 0.081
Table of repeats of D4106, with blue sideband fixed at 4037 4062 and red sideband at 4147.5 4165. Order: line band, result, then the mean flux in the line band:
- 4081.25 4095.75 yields -0.5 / 6.73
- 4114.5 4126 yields 0.4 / 6.4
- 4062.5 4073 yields 0.5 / 6.15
